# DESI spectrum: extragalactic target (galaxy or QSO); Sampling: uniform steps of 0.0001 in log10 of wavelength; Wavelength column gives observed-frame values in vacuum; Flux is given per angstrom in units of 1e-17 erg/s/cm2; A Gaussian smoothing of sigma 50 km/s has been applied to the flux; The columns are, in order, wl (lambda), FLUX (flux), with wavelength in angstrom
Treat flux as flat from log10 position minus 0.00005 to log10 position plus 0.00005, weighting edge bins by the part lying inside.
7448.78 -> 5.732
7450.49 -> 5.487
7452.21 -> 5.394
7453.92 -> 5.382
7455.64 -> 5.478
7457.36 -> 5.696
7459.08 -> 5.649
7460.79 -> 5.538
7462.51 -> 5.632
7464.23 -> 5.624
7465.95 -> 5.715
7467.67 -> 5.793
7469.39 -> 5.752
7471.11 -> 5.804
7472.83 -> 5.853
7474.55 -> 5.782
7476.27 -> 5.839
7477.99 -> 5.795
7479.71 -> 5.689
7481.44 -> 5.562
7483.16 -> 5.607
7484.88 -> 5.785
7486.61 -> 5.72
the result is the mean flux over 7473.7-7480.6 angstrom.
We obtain 5.77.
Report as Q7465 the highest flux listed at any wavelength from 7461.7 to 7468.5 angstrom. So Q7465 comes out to 5.793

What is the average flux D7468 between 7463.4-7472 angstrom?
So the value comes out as 5.74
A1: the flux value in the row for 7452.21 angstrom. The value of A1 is 5.394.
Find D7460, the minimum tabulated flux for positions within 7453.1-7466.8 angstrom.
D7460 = 5.382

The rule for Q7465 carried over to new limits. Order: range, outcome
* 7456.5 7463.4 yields 5.696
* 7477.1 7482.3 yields 5.795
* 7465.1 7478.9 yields 5.853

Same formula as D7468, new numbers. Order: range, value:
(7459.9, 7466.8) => 5.63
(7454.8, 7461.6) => 5.59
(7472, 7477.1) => 5.83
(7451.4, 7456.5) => 5.42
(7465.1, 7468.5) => 5.75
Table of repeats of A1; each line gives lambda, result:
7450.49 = 5.487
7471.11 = 5.804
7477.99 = 5.795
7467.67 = 5.793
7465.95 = 5.715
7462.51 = 5.632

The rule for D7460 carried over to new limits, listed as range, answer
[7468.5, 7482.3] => 5.562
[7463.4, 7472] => 5.624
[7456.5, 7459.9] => 5.649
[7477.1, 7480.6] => 5.689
